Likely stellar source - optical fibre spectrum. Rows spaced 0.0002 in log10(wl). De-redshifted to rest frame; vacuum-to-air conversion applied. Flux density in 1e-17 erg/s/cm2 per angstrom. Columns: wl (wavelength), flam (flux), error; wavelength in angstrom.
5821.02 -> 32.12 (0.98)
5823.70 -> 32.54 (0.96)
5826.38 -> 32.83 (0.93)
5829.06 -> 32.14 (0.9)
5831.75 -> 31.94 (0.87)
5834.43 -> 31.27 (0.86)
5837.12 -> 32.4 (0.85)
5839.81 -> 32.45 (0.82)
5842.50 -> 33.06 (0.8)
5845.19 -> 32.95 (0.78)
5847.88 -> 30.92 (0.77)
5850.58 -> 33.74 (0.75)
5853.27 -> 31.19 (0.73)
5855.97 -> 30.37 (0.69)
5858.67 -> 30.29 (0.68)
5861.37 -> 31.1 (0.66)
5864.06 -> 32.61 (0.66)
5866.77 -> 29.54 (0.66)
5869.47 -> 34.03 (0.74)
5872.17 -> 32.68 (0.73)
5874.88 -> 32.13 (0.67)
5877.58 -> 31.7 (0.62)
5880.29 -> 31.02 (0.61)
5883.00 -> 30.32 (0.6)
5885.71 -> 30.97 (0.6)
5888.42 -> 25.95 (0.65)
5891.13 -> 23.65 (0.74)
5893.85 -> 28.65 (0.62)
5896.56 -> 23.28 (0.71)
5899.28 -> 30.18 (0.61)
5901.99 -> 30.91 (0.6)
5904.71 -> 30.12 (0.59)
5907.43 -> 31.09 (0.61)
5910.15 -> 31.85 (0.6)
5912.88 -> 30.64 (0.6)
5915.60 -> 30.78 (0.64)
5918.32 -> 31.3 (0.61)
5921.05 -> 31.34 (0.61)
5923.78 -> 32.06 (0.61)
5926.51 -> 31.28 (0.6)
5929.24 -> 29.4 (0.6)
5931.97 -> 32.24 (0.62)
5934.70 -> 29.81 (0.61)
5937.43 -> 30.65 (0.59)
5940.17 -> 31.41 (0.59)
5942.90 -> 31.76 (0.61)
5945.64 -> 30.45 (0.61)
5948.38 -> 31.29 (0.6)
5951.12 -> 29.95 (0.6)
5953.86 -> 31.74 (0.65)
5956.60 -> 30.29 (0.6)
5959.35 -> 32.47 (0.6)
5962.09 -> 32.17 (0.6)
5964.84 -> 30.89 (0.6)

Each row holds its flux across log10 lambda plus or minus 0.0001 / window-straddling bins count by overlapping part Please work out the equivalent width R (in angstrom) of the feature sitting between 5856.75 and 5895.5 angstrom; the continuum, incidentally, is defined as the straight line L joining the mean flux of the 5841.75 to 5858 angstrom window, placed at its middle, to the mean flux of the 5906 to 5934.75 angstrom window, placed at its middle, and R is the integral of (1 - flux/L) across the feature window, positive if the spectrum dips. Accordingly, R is 1.7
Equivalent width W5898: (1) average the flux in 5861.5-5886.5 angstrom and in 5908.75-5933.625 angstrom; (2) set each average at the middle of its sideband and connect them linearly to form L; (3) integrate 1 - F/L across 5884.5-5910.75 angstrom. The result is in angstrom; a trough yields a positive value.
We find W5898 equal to 2.4 angstrom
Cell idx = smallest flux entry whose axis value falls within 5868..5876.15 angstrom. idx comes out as 32.13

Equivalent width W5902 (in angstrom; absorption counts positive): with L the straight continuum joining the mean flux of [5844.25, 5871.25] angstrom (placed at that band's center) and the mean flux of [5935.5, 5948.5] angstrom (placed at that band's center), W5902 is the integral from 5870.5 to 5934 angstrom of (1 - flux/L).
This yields 2.4 angstrom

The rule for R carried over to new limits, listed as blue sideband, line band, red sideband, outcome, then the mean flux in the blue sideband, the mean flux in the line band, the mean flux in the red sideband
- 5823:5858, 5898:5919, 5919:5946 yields 0.3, 32.1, 30.9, 31.1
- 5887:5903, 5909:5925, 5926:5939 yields -1.2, 27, 31.3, 30.7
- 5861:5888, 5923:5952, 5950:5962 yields 0.3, 31.4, 30.9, 31.3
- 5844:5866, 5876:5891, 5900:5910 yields 0.8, 31.6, 29.5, 30.8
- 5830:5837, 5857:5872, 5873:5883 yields 0.0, 31.8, 31.6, 31.5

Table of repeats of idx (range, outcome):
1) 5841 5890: 25.95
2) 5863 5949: 23.28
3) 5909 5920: 30.64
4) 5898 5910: 30.12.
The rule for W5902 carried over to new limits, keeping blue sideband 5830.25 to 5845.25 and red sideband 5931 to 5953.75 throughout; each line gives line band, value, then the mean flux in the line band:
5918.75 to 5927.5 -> -0.09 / 31.5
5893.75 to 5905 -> 1.08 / 28.5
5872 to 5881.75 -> 0.01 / 31.8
